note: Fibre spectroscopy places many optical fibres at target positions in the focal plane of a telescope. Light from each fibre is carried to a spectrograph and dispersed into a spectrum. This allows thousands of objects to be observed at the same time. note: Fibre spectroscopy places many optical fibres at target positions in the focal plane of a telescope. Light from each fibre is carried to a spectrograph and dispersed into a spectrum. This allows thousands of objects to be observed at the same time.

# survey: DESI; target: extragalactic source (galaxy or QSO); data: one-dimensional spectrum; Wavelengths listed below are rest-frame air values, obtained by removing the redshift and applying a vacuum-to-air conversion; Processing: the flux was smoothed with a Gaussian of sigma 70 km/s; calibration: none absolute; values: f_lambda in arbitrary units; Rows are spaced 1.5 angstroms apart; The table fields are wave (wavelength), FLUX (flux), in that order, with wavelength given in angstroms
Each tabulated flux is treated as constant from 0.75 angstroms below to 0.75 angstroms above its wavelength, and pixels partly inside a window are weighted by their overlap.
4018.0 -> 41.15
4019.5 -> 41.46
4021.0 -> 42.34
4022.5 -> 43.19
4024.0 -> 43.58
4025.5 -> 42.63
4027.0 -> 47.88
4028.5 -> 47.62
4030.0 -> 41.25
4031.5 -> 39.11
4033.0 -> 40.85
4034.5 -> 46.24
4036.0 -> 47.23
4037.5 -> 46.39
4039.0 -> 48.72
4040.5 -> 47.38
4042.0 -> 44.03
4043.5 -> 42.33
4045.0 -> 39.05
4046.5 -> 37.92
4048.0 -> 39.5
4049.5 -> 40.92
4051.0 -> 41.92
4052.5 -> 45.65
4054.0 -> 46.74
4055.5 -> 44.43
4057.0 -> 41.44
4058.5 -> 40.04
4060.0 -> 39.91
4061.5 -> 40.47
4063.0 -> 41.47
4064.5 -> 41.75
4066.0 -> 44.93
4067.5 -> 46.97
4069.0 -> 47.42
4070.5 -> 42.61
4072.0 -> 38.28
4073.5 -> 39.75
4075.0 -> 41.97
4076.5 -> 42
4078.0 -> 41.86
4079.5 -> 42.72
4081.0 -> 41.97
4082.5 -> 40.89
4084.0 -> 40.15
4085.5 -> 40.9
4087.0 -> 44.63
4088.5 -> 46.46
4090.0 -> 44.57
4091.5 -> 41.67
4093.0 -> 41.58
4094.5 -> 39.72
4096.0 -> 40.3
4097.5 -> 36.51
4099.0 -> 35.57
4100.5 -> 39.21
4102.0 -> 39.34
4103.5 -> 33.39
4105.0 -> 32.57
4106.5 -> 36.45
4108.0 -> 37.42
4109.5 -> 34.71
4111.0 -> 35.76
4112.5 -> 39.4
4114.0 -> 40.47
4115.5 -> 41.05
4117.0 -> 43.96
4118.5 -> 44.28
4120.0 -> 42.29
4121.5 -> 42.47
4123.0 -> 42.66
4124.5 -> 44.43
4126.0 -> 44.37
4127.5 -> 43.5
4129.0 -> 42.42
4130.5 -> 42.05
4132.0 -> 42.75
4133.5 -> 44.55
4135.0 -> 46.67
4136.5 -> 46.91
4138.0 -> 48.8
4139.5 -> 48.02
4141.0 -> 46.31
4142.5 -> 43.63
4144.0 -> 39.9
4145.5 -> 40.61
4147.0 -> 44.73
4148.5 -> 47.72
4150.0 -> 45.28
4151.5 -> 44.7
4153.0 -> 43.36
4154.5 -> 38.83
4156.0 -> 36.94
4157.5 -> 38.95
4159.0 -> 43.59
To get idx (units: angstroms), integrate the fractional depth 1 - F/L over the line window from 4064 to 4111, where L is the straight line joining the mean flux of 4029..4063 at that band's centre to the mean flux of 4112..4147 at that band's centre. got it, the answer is 2.9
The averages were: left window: 42.8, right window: 43.6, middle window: 40.5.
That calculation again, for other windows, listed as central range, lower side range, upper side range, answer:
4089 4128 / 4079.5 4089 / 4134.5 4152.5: 3.3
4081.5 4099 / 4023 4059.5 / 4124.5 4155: 1.0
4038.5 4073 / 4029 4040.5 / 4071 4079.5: 0.0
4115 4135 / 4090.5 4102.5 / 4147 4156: -0.9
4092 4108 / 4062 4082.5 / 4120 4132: 2.0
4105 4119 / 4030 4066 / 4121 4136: 1.5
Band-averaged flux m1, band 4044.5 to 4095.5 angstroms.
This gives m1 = 42.1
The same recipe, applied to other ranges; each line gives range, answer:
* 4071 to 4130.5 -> 40.6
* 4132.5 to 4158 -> 43.9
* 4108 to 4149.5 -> 43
